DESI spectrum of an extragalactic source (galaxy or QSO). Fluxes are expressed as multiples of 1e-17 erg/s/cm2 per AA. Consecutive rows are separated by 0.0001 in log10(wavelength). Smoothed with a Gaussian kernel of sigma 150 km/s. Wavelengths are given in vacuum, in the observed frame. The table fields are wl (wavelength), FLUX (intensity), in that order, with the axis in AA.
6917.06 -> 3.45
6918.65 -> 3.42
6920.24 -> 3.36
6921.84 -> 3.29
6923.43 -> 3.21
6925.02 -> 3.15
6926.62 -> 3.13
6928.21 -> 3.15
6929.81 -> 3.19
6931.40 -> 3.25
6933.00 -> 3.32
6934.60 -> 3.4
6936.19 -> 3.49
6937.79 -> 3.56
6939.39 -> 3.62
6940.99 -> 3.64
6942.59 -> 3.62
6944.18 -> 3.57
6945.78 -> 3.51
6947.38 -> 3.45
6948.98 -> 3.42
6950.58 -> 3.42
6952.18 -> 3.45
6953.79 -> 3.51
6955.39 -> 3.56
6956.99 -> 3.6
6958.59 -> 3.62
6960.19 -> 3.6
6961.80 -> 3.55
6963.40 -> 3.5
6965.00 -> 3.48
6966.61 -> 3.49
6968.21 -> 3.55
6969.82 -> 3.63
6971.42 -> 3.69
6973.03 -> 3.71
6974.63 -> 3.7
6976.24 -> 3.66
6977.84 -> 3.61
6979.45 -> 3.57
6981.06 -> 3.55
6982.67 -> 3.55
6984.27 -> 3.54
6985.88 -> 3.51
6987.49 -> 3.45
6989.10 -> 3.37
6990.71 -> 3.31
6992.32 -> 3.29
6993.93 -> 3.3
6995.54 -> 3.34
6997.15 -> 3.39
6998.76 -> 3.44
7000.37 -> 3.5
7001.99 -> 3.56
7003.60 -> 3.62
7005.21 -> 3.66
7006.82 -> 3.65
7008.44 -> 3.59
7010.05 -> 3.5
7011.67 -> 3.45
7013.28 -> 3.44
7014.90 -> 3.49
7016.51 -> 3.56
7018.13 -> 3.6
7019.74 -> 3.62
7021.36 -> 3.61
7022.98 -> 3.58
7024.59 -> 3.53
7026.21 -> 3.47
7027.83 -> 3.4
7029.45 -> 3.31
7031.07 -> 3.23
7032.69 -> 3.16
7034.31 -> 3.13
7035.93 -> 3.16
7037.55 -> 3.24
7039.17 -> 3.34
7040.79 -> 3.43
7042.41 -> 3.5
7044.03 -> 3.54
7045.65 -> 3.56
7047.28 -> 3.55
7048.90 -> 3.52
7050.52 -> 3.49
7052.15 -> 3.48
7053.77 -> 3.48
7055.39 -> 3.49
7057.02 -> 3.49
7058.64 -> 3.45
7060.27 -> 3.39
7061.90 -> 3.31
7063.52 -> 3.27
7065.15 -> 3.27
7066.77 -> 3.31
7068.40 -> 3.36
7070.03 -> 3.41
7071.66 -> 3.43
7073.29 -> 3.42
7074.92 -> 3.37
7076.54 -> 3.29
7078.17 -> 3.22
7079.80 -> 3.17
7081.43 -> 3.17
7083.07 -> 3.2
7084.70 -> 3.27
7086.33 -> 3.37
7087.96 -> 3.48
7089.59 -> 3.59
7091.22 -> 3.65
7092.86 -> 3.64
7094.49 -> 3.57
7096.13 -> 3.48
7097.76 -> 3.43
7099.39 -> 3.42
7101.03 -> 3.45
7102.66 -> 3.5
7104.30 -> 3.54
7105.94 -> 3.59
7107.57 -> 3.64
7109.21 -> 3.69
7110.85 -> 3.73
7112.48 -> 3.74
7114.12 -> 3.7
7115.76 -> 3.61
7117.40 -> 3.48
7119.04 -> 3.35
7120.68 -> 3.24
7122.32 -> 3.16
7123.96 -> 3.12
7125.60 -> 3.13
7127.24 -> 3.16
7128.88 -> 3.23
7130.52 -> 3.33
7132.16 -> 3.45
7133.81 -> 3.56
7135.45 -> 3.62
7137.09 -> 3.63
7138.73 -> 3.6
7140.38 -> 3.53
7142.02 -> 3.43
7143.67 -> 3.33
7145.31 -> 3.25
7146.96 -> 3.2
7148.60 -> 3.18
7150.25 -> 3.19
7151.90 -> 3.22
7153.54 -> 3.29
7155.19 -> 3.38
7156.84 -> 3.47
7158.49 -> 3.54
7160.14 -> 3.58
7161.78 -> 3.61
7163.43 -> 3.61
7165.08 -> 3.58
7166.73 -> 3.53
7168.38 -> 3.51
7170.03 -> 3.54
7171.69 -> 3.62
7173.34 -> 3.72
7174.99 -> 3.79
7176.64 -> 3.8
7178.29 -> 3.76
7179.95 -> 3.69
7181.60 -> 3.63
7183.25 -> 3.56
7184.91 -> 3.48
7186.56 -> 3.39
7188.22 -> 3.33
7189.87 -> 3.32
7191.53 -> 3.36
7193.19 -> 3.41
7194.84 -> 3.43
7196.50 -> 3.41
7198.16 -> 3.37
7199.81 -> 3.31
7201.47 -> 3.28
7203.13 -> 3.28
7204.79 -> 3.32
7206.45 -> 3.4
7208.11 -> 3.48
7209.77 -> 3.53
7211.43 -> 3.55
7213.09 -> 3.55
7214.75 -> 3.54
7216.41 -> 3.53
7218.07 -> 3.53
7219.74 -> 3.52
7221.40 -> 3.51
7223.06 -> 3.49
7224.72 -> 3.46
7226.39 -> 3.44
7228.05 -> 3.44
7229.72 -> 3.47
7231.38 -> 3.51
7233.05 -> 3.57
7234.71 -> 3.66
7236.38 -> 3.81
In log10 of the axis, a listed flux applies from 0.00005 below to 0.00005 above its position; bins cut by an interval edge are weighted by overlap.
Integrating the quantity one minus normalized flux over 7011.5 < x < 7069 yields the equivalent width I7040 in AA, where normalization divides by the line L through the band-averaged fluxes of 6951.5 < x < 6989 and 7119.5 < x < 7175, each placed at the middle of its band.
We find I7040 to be 1.4 AA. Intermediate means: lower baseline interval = 3.56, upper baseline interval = 3.42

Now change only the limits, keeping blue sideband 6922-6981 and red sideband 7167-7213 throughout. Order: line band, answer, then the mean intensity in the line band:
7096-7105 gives 0.1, 3.47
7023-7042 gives 0.9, 3.32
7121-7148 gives 1.1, 3.36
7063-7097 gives 1.1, 3.38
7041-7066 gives 0.3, 3.45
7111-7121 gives -0.2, 3.55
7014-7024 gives -0.2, 3.58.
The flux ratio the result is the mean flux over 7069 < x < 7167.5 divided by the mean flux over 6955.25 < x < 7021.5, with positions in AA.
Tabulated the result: 1.0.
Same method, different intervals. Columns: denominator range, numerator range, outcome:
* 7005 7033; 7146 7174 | 0.99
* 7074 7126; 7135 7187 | 1.02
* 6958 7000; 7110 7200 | 0.98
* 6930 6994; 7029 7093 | 0.96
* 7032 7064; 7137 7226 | 1.02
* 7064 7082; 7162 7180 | 1.10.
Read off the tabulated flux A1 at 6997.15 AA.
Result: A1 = 3.39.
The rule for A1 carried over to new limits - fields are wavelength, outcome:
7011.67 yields 3.45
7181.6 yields 3.63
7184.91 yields 3.48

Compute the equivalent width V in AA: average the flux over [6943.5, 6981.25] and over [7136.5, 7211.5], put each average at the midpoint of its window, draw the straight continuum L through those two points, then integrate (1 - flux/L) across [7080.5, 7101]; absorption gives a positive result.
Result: 0.4 AA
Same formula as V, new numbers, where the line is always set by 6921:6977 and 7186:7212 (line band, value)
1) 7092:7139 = -0.82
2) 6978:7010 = -0.25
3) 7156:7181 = -1.68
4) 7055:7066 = 0.19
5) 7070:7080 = 0.28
